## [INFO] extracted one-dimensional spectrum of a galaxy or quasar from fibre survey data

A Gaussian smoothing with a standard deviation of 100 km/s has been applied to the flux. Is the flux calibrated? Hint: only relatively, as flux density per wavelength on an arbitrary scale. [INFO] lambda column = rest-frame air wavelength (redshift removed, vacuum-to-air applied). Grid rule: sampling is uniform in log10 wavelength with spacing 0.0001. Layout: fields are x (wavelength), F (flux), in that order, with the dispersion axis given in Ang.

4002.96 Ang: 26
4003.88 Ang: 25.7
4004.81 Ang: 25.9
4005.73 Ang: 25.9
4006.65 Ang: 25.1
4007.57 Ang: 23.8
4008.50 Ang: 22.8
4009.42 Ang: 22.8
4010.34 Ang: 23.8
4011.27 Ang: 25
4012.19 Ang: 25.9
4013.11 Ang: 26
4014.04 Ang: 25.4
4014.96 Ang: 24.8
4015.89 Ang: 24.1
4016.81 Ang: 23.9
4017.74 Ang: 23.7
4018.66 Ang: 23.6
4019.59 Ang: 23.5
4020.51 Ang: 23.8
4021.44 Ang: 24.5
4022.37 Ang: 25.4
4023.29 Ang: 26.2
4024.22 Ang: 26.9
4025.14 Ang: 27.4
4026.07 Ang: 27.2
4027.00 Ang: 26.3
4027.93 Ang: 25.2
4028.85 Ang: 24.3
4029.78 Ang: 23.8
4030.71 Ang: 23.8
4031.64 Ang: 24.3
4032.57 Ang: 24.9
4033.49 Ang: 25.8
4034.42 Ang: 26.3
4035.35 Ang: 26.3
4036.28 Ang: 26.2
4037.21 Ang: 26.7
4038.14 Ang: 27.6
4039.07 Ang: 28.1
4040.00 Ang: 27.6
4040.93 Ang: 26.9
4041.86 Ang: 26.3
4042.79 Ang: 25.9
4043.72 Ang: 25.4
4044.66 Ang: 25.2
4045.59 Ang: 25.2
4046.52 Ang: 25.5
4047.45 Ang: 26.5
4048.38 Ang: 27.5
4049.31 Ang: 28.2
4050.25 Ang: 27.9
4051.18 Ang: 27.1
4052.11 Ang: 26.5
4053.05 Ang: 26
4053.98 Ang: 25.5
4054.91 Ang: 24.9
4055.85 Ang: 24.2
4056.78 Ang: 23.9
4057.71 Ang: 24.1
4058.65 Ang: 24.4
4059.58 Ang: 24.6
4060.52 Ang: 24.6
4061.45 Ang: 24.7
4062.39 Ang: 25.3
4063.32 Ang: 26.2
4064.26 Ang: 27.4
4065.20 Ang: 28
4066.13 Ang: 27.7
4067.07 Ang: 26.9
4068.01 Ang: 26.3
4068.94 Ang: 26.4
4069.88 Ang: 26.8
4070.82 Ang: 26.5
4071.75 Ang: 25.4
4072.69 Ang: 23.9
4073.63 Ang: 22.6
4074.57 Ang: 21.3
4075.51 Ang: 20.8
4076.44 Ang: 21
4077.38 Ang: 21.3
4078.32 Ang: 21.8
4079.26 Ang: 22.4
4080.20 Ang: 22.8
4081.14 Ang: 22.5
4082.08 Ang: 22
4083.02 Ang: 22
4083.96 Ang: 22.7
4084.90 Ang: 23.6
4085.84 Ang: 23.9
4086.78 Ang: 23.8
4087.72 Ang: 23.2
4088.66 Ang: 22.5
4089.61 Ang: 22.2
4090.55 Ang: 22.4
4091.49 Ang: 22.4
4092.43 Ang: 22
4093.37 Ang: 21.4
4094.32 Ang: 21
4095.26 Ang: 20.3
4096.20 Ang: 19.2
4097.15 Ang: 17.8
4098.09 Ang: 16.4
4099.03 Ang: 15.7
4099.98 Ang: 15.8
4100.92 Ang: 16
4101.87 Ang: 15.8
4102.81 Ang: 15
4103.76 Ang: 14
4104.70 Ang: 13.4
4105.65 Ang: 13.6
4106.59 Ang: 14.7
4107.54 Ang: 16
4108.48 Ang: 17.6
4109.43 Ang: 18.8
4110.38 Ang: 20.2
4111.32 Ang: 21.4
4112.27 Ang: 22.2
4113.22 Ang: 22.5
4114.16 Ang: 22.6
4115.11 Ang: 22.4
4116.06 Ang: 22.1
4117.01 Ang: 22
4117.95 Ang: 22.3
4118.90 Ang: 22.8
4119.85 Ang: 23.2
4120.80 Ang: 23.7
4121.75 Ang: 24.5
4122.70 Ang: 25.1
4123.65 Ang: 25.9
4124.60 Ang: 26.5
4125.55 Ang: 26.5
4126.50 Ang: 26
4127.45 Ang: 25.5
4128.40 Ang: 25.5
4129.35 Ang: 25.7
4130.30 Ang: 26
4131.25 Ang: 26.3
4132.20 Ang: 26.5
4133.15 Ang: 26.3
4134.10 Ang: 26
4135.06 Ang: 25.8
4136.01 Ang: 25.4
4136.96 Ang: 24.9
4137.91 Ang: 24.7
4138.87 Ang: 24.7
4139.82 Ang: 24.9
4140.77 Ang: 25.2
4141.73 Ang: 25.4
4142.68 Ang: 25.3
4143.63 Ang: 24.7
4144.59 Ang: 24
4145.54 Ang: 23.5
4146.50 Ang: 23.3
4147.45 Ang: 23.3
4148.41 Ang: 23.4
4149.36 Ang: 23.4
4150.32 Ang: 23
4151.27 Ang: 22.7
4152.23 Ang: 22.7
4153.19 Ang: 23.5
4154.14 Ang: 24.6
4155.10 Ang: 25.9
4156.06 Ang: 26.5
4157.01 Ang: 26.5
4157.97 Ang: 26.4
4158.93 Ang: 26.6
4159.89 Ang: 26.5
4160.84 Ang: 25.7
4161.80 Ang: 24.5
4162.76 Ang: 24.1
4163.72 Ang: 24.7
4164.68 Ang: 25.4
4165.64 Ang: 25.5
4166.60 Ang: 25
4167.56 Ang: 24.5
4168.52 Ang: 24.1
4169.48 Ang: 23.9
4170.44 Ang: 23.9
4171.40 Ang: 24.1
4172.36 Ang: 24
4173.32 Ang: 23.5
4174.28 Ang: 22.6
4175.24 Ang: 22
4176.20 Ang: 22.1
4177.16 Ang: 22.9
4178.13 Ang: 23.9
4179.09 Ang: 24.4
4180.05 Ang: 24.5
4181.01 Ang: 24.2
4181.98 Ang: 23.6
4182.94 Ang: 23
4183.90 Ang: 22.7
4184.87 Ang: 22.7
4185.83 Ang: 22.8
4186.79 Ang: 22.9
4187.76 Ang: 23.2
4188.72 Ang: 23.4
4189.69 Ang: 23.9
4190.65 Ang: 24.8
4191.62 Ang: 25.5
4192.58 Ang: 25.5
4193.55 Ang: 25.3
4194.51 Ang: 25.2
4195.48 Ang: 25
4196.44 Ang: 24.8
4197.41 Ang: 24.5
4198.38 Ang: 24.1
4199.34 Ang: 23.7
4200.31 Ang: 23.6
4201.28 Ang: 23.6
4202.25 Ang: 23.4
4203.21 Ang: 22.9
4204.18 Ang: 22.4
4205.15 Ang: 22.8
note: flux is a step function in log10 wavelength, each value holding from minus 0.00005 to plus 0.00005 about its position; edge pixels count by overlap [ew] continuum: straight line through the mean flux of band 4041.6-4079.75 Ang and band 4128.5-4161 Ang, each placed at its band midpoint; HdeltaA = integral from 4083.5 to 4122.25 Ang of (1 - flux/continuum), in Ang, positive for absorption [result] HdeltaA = 7.72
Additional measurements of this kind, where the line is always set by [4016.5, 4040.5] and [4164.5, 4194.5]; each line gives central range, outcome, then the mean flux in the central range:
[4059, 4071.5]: -0.6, 26.2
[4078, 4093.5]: 1.4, 22.6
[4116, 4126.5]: 0.1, 24.2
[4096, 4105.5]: 3.5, 15.7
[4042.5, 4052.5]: -0.4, 26.5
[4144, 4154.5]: 0.3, 23.4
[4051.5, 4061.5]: 0.1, 24.9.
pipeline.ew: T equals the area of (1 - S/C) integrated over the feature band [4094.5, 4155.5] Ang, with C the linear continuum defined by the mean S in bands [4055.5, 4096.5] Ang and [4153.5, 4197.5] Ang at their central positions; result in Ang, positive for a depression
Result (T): 4.5 Ang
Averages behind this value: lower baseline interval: 23.6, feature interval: 22.3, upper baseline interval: 24.4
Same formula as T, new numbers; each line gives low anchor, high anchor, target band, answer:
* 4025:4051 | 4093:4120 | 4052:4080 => -1.86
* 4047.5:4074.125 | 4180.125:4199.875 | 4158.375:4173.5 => -0.25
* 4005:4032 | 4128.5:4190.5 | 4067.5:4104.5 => 5.00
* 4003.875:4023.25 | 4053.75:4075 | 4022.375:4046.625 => -1.09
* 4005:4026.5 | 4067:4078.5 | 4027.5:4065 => -2.24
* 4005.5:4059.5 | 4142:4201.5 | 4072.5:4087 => 1.55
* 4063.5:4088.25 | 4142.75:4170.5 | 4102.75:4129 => 3.10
